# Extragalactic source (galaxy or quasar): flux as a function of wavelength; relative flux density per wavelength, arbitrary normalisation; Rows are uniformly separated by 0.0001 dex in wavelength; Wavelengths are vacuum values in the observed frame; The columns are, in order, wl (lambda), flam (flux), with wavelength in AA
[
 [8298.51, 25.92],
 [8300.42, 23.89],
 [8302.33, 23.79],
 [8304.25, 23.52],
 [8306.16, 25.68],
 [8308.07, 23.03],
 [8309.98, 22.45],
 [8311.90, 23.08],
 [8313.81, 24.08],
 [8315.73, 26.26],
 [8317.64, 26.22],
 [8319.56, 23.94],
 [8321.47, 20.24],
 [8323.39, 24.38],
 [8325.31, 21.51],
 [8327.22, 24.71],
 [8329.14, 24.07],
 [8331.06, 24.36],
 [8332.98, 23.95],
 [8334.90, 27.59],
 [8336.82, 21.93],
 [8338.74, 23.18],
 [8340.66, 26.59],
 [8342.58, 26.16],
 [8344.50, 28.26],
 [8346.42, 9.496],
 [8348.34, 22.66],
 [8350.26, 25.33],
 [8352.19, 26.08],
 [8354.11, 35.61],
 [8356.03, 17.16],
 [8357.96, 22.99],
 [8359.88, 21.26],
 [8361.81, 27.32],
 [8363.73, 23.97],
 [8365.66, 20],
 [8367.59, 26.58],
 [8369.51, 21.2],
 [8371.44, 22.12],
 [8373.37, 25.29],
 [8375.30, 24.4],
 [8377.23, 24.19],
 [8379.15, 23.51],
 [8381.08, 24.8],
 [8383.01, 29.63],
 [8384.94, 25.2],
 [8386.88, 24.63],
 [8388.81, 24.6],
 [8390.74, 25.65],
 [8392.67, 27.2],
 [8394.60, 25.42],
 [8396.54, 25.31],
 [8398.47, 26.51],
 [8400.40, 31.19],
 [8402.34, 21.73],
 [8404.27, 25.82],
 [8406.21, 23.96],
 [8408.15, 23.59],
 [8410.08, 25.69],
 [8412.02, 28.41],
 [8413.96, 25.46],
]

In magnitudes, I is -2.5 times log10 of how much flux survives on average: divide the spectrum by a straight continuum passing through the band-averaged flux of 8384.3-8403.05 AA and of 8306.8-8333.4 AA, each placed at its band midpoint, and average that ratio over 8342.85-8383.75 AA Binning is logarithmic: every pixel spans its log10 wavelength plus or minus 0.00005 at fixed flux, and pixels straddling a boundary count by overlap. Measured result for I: 0.05 mag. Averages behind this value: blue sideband 23.8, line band 23.9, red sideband 25.8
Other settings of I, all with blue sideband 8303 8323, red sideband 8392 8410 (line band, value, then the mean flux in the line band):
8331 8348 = 0.043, 23.4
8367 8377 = 0.053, 23.8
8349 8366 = 0.009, 24.5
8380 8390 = -0.019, 25.7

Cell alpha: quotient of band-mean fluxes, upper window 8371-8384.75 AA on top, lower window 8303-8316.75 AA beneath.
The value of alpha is 1.0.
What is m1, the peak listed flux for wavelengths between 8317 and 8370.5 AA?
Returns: 35.61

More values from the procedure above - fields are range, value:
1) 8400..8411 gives 31.19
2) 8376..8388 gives 29.63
